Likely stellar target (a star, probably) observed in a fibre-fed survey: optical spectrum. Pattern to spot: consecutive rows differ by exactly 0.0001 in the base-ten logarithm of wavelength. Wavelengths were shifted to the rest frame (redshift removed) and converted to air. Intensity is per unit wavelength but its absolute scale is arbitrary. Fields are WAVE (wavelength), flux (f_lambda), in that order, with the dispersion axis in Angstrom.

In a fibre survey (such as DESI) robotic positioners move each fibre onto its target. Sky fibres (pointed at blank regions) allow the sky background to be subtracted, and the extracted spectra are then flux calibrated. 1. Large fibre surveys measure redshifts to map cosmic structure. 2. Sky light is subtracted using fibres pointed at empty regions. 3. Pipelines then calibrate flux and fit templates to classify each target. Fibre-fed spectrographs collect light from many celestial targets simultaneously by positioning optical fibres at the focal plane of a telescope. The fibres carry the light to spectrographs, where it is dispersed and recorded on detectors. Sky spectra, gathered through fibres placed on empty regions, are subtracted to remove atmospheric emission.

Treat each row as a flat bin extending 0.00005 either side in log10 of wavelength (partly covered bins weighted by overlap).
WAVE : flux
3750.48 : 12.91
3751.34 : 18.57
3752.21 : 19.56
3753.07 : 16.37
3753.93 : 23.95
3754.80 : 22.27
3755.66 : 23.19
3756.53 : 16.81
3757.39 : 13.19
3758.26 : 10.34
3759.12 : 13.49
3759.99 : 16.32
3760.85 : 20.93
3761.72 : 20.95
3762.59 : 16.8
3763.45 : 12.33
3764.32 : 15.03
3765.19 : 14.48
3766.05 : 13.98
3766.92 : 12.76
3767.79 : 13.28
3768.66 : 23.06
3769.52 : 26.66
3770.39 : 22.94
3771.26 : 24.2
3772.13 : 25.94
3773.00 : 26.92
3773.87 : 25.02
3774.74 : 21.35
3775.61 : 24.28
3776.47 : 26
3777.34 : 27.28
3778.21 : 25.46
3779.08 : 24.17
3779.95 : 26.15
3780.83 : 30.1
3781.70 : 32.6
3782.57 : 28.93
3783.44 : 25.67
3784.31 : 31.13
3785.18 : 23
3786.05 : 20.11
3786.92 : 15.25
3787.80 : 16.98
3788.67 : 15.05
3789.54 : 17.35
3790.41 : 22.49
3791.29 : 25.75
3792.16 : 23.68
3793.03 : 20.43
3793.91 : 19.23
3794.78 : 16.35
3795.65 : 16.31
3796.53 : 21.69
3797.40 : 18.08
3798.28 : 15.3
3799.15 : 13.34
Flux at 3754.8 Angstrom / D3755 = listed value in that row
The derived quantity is 22.27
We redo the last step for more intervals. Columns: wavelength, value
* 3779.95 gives 26.15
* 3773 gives 26.92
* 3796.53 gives 21.69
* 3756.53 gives 16.81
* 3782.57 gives 28.93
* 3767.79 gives 13.28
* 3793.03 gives 20.43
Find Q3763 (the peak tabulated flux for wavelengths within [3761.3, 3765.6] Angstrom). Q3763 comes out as 20.95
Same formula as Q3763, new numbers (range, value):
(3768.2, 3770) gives 26.66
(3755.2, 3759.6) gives 23.19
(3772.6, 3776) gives 26.92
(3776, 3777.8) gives 27.28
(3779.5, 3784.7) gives 32.6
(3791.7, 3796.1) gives 23.68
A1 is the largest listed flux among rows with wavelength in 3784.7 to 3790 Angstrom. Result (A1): 23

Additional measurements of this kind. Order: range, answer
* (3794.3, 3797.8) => 21.69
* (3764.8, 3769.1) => 23.06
